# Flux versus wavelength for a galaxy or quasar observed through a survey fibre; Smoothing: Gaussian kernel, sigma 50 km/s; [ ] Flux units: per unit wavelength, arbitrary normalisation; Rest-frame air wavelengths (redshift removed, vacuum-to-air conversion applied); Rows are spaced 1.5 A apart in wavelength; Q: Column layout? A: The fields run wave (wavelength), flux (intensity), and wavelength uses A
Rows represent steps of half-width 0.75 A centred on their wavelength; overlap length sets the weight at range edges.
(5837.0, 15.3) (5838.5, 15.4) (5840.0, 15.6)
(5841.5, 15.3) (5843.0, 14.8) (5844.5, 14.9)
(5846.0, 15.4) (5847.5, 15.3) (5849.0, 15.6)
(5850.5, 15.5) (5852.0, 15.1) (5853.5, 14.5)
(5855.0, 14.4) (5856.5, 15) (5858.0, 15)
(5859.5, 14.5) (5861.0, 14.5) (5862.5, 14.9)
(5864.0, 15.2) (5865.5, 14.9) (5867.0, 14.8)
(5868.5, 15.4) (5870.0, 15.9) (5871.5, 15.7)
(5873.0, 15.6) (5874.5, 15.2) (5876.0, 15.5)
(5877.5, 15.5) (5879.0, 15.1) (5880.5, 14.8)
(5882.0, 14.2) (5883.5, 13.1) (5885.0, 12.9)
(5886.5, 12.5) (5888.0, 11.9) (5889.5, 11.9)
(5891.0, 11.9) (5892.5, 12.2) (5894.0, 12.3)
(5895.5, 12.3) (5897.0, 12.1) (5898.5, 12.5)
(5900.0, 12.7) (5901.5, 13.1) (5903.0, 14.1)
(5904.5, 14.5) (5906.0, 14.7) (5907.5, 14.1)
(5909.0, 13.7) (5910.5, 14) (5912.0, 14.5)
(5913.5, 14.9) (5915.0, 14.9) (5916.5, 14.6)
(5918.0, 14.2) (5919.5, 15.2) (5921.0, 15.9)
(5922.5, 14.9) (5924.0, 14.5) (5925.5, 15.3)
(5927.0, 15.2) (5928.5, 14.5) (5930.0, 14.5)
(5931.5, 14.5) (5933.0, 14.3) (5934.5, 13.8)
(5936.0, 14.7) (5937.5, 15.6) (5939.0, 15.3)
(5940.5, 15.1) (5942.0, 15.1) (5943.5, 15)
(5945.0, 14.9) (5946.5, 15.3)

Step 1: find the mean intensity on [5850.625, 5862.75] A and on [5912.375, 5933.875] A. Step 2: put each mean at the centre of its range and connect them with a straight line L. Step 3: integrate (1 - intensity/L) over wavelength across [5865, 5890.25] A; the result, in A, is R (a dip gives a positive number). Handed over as 0.6 A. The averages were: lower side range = 14.8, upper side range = 14.8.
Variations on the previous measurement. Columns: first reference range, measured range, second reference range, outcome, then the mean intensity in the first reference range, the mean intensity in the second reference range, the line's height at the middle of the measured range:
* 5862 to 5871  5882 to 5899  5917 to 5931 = 3.0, 15.2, 14.9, 15.1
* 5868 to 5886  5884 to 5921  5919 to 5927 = 3.9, 14.9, 15.2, 15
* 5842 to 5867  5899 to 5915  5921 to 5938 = 0.8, 15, 14.7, 14.8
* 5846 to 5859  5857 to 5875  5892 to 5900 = -1.2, 15.1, 12.3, 14.2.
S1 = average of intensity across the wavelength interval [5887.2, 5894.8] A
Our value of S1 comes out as 12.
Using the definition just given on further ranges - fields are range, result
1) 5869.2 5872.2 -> 15.8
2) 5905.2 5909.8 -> 14.2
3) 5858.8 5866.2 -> 14.8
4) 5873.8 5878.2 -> 15.4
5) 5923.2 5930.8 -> 14.8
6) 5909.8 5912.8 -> 14.3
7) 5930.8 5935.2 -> 14.2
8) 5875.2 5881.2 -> 15.2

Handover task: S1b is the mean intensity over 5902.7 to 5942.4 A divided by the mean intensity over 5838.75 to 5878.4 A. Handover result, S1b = 1.0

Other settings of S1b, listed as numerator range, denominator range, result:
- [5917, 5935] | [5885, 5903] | 1.19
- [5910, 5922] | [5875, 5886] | 1.03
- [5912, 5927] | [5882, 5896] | 1.20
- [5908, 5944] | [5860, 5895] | 1.04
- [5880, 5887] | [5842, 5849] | 0.89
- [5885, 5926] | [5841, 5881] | 0.90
